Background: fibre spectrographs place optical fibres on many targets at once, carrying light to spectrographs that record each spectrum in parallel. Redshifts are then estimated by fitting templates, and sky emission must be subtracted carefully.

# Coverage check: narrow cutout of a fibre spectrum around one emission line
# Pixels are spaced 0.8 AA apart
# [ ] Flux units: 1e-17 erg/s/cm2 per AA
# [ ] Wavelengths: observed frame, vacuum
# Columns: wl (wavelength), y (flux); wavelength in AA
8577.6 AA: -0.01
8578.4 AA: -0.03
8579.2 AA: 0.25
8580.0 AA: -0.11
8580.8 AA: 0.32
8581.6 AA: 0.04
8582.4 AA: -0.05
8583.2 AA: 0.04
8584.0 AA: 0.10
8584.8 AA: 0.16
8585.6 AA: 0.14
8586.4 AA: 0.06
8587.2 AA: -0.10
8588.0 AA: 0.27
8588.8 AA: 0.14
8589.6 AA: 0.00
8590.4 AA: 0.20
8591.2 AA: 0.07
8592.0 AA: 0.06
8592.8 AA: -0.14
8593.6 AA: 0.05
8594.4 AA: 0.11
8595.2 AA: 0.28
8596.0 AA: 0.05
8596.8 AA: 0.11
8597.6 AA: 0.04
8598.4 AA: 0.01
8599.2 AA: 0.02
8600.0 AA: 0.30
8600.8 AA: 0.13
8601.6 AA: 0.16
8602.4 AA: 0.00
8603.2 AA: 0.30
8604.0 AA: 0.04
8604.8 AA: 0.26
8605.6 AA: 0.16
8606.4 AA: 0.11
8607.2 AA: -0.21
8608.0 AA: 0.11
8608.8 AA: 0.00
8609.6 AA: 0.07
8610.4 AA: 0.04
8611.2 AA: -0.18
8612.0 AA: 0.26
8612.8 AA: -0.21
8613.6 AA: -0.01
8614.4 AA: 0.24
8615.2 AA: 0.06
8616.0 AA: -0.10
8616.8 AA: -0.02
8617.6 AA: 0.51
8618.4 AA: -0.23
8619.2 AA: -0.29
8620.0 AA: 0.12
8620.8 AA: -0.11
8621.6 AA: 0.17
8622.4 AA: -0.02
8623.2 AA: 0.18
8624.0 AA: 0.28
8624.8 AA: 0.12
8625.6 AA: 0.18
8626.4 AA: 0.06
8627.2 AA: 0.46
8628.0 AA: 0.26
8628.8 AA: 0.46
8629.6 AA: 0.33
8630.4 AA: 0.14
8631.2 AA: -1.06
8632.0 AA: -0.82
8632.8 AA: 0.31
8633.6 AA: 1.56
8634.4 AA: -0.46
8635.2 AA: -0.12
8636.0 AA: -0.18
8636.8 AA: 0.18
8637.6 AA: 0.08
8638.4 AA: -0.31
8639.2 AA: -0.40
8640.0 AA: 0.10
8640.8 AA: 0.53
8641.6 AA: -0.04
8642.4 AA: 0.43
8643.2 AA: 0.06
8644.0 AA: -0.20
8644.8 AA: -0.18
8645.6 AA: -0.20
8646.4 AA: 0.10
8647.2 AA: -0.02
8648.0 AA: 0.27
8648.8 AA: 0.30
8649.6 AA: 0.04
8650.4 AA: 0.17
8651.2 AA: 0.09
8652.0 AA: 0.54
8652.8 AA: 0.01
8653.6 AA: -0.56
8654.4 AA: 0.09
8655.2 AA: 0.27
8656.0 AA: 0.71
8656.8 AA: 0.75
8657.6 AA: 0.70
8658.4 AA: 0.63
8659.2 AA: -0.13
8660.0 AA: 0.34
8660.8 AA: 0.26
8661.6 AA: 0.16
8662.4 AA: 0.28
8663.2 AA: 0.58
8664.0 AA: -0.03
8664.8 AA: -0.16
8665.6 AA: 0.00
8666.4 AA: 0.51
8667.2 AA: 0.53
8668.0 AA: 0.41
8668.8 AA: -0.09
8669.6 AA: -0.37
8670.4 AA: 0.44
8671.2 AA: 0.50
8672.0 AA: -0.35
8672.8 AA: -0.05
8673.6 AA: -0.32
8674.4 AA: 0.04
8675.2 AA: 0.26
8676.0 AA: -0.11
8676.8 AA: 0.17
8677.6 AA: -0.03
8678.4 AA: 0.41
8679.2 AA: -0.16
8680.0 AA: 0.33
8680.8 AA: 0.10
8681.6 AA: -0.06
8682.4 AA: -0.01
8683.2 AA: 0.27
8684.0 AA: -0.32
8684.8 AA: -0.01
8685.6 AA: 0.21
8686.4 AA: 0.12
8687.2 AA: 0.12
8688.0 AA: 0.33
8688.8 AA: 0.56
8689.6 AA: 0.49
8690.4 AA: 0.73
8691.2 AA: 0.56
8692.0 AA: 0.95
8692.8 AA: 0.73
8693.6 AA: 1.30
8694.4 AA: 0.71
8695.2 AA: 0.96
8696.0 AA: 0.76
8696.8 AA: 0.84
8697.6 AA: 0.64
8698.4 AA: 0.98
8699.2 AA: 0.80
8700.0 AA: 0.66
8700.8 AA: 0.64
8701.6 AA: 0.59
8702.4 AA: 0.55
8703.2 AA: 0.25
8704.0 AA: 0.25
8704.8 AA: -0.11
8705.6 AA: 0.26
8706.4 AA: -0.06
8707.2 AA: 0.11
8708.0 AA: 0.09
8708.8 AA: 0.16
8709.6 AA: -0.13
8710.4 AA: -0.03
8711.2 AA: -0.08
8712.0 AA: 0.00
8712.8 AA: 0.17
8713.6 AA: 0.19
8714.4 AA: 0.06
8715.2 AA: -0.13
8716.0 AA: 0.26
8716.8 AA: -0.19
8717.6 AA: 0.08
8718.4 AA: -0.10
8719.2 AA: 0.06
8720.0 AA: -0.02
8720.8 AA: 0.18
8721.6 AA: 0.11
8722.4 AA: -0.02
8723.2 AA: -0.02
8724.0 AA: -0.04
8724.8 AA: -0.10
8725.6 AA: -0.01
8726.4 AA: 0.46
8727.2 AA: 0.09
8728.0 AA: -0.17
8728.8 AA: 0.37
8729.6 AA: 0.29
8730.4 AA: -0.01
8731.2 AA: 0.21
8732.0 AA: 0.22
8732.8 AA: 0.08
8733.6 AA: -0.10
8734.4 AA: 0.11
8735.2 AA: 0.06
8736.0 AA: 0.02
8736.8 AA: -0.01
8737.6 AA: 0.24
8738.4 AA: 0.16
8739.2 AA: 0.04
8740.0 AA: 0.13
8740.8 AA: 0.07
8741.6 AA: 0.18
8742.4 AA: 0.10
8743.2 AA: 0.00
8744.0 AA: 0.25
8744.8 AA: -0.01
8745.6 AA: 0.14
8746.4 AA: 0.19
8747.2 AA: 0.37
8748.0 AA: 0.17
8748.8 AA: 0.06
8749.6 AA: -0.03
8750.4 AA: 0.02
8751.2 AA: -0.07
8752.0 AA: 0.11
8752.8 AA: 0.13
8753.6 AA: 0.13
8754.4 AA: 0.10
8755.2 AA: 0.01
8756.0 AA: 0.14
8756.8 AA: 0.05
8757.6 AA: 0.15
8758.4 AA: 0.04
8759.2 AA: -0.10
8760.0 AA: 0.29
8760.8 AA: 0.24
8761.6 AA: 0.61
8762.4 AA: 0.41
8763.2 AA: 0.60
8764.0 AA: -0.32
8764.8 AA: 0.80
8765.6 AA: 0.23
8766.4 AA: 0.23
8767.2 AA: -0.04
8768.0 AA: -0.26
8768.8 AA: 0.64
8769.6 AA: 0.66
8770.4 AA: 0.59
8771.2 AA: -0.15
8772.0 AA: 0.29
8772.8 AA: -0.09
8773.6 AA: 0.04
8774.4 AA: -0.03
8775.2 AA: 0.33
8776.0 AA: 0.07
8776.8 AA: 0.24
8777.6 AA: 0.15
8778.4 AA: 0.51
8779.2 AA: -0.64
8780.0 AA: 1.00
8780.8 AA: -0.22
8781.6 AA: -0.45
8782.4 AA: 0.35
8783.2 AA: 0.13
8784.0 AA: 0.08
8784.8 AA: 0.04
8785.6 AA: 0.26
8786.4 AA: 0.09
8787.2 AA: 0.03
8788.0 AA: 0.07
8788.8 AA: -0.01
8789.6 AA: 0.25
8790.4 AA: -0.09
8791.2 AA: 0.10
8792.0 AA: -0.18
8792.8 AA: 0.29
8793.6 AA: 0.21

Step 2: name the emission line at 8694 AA [O II]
